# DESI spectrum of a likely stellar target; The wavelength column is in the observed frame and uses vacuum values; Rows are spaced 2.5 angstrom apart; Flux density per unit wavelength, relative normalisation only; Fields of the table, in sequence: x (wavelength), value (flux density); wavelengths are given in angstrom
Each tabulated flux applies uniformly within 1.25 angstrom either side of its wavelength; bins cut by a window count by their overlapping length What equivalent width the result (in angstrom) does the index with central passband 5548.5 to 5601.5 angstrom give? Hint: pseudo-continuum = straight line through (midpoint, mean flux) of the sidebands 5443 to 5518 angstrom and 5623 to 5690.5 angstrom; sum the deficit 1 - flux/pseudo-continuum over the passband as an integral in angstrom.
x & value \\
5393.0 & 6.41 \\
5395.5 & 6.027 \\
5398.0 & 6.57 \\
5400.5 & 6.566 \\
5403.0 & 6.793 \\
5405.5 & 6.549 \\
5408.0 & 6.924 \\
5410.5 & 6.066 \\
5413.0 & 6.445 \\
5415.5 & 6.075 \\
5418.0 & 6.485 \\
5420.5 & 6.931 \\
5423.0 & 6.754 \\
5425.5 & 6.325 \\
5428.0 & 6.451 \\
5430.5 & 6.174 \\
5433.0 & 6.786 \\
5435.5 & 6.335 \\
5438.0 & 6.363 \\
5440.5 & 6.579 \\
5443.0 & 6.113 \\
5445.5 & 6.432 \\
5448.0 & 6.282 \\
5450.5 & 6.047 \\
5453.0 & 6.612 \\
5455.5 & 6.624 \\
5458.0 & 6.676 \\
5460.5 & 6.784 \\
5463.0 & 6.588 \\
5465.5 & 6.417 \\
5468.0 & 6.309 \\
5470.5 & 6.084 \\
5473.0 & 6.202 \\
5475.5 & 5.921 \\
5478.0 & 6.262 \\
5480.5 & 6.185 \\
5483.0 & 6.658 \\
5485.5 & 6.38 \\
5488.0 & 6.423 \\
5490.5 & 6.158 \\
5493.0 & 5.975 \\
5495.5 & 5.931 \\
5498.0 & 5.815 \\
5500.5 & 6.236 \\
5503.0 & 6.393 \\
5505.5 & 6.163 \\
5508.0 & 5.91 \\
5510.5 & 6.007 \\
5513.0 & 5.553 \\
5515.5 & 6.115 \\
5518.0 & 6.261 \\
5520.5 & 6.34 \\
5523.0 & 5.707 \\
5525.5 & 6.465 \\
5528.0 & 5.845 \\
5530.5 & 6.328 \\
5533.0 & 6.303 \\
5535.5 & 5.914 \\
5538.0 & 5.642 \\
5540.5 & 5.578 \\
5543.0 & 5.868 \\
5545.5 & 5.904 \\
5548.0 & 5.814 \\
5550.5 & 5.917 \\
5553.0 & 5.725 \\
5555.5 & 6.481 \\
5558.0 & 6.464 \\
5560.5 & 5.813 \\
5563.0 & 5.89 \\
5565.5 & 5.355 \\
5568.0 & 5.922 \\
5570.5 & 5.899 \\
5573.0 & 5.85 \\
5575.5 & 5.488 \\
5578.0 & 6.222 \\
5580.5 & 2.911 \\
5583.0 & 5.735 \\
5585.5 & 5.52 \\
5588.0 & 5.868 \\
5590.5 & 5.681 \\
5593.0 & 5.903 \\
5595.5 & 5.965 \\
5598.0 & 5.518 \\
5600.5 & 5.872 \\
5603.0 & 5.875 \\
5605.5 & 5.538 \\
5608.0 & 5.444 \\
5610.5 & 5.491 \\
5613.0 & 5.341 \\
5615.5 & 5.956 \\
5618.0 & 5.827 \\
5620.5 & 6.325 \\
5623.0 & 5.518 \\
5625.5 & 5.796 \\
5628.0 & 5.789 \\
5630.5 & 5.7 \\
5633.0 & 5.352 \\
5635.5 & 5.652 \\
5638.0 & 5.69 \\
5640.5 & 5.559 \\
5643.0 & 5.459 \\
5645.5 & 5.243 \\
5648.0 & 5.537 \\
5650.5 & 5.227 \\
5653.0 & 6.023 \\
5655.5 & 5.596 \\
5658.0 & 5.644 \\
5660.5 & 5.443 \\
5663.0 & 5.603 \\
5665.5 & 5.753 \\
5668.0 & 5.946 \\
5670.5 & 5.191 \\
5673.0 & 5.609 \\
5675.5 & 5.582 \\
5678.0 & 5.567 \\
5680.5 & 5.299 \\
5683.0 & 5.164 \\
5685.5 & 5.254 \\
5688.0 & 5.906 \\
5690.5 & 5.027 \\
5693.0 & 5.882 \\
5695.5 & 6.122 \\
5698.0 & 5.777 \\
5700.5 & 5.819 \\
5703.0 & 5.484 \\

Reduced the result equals 1.4 angstrom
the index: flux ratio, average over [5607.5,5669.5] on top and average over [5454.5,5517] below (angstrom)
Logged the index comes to 0.9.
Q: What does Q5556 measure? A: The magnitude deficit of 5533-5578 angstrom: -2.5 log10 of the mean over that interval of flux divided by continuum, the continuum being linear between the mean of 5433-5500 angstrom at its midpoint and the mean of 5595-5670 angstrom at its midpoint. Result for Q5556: 0.02 mag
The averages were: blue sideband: 6.32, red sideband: 5.65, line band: 5.88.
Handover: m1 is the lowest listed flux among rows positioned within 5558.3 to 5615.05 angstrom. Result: 2.911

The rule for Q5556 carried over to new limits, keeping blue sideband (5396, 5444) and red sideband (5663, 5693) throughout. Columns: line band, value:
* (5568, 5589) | 0.081 mag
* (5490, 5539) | 0.013 mag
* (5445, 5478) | -0.009 mag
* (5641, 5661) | 0.016 mag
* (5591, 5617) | 0.018 mag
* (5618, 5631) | -0.024 mag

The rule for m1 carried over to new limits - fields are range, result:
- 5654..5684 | 5.164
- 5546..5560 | 5.725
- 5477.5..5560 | 5.553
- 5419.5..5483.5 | 5.921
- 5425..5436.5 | 6.174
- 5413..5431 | 6.075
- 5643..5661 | 5.227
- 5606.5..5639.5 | 5.341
